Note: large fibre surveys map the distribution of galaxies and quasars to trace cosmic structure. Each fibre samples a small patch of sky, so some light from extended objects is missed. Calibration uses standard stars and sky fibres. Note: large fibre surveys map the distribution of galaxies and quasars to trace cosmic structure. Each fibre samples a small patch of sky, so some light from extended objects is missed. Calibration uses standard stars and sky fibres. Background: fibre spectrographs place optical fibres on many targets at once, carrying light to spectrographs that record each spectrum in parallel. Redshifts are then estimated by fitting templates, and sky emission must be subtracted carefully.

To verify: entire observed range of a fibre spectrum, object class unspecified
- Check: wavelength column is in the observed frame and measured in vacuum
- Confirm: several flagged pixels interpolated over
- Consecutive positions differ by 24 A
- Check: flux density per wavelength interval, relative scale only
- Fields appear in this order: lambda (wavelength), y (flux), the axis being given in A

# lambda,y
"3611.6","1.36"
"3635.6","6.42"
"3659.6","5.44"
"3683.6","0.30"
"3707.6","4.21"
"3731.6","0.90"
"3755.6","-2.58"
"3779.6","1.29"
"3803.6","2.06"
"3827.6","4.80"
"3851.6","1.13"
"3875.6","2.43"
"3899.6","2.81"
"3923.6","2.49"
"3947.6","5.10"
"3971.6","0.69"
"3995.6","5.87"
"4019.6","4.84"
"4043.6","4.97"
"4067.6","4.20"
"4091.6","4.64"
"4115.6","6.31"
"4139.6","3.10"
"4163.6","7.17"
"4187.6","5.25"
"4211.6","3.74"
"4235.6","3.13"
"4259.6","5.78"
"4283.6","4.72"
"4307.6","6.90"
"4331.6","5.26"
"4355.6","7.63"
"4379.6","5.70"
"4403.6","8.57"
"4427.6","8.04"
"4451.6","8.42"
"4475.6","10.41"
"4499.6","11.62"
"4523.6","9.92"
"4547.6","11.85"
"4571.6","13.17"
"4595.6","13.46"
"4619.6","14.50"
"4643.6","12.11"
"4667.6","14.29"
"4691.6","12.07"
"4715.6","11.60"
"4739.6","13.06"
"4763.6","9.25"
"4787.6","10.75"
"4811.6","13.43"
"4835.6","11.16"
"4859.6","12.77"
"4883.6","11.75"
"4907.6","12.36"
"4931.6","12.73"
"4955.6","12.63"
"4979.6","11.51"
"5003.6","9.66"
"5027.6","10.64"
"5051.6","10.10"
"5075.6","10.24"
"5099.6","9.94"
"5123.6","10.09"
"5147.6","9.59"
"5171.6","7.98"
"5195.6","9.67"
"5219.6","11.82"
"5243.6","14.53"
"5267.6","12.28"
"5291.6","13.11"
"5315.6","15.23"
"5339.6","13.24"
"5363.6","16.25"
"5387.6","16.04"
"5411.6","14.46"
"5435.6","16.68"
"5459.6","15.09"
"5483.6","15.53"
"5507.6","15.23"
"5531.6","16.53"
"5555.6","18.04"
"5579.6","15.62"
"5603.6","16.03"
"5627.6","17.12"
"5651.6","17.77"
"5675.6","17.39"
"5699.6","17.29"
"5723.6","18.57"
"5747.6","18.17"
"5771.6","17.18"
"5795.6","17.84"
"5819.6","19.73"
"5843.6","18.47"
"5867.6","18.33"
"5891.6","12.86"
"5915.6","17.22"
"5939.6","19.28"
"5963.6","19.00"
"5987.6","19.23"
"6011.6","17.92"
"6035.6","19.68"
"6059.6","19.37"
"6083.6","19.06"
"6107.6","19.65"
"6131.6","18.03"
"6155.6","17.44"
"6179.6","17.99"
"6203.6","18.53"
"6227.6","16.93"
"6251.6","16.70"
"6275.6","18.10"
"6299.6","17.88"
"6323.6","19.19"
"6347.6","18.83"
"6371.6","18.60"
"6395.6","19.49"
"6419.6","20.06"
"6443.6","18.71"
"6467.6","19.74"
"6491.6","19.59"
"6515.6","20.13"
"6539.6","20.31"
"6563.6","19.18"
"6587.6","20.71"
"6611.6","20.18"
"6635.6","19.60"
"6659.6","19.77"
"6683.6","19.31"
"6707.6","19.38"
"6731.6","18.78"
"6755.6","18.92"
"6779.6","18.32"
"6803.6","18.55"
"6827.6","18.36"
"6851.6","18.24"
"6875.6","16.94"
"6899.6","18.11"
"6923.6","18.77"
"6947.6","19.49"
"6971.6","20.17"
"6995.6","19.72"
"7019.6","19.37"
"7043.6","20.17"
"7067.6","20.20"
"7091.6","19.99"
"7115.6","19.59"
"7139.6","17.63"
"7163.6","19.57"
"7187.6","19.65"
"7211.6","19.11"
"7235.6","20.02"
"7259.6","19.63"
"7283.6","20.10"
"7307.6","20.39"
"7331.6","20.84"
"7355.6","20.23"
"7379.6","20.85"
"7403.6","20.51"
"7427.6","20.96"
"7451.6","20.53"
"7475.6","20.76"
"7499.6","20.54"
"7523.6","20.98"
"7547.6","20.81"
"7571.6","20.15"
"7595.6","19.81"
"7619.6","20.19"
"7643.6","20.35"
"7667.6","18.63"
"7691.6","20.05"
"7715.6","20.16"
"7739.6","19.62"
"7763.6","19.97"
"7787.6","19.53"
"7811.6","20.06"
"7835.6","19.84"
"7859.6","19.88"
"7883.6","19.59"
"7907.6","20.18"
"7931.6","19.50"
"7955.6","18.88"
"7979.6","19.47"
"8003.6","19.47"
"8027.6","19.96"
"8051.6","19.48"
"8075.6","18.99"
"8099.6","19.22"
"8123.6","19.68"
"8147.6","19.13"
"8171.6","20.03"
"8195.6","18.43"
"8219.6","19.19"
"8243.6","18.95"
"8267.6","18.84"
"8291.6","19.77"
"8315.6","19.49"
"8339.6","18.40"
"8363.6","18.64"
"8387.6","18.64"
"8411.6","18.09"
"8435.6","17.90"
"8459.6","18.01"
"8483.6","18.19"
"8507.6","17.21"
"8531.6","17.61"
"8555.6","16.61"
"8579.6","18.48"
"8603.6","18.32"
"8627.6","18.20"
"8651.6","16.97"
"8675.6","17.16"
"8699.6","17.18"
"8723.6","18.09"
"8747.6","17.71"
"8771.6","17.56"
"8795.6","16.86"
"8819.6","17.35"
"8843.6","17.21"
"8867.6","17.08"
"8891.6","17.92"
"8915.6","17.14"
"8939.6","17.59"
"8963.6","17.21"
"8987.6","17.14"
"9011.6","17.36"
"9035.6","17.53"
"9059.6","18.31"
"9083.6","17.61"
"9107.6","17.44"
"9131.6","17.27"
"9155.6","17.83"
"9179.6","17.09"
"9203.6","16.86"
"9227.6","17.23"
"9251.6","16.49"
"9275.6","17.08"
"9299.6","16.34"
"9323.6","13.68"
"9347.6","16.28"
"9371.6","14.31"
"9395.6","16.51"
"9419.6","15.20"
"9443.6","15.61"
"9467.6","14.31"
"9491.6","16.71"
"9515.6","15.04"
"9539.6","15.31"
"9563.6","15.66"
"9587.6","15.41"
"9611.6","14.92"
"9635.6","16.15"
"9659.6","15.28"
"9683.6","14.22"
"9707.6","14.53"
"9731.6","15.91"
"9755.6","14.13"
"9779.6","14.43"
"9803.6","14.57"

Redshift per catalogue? 0.000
